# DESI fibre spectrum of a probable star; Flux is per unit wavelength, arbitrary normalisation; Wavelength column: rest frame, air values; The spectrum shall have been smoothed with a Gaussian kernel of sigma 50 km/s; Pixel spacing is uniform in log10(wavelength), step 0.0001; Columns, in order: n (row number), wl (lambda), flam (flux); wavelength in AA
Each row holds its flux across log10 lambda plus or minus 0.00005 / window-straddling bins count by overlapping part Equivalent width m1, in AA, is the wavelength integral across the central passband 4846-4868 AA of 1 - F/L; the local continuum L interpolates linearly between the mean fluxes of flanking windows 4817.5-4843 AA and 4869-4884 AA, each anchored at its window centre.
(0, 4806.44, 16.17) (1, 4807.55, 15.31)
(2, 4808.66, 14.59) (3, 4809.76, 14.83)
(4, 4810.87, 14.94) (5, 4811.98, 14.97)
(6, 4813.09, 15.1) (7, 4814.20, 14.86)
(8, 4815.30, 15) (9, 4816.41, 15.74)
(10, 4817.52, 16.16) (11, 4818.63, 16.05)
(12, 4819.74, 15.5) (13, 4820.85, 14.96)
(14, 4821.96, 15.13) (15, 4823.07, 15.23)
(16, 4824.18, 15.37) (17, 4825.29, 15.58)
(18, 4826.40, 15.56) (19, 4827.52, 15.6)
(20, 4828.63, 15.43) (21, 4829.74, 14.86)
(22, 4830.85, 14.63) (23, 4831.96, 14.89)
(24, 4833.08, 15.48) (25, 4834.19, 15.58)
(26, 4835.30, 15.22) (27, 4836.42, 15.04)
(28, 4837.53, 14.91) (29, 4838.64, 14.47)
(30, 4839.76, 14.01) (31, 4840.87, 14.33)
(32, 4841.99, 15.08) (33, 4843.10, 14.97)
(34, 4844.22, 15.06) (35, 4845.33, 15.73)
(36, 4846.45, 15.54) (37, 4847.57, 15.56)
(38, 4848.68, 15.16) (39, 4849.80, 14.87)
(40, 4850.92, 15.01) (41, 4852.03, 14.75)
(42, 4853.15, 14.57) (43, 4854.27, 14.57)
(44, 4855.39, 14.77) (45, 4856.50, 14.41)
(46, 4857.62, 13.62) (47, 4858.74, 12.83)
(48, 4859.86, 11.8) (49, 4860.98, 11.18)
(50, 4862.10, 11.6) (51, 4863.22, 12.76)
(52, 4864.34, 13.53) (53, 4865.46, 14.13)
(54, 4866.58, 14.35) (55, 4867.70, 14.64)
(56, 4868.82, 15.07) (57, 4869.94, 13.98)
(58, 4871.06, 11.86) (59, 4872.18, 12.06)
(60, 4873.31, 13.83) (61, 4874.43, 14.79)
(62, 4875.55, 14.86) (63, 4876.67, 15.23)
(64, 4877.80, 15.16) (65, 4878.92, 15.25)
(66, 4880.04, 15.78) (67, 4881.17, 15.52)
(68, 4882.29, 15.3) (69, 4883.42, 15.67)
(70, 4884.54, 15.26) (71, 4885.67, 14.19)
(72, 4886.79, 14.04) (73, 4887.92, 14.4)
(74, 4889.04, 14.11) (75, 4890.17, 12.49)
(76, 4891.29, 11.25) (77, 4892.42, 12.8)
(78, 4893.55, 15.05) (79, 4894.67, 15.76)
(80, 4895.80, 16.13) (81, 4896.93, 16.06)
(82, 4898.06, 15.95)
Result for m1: 1.27 AA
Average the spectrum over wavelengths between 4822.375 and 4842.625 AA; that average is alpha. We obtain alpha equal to 15.1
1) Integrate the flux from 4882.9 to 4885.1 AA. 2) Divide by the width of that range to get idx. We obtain 15.5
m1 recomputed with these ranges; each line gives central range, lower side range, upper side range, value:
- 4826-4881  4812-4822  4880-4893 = 1.07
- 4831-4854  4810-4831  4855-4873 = -1.17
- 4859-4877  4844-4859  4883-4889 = 1.55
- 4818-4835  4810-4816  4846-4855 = -0.39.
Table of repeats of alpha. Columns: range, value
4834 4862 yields 14.5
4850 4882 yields 14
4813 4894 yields 14.6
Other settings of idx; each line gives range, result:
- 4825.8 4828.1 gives 15.5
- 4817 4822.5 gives 15.6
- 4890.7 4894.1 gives 13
